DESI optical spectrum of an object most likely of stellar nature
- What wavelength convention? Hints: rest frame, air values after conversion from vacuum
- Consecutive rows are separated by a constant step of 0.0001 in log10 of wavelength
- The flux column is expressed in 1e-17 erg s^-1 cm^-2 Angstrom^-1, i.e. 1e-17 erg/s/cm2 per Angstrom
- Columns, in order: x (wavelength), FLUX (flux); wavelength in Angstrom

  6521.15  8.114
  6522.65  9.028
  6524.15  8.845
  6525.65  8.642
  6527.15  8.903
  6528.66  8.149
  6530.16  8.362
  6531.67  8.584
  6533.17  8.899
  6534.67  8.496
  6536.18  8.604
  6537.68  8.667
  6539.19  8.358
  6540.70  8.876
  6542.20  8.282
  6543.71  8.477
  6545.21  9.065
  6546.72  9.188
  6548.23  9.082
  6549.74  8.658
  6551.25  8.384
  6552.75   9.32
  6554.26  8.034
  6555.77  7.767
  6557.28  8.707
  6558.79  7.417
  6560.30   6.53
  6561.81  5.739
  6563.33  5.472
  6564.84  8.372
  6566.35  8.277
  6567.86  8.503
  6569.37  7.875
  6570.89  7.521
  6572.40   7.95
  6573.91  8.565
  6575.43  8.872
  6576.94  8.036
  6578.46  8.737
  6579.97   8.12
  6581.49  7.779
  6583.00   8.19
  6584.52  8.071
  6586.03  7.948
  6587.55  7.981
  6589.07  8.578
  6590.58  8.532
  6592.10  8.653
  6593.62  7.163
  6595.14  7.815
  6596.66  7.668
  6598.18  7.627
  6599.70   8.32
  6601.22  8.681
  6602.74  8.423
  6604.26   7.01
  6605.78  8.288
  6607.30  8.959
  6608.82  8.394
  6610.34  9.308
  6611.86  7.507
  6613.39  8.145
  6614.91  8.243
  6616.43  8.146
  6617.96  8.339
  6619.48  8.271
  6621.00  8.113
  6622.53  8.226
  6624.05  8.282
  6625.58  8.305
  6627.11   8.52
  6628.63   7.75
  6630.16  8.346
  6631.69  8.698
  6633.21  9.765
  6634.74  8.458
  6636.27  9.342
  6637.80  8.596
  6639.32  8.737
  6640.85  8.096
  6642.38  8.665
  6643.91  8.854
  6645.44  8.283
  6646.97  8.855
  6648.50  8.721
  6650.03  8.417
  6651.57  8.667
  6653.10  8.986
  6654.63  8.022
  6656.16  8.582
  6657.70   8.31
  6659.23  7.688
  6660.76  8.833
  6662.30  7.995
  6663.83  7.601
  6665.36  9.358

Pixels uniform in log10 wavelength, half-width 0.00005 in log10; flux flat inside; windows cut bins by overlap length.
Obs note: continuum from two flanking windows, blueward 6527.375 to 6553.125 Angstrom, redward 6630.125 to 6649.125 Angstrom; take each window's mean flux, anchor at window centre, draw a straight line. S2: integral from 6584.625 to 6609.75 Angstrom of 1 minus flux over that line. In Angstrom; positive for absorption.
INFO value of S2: 1.7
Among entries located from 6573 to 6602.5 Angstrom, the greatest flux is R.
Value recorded 8.872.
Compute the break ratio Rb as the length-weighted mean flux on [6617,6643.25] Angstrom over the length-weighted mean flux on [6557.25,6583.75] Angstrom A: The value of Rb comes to 1.1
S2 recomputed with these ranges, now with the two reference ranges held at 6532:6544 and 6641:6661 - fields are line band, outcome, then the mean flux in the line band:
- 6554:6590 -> 2.9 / 7.88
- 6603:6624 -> 0.7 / 8.24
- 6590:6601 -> 0.7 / 7.99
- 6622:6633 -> 0.2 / 8.38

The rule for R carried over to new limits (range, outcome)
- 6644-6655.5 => 8.986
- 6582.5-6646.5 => 9.765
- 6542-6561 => 9.32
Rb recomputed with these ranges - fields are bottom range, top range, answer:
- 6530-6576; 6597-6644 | 1.02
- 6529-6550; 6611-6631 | 0.94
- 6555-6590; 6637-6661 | 1.08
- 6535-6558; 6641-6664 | 0.98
